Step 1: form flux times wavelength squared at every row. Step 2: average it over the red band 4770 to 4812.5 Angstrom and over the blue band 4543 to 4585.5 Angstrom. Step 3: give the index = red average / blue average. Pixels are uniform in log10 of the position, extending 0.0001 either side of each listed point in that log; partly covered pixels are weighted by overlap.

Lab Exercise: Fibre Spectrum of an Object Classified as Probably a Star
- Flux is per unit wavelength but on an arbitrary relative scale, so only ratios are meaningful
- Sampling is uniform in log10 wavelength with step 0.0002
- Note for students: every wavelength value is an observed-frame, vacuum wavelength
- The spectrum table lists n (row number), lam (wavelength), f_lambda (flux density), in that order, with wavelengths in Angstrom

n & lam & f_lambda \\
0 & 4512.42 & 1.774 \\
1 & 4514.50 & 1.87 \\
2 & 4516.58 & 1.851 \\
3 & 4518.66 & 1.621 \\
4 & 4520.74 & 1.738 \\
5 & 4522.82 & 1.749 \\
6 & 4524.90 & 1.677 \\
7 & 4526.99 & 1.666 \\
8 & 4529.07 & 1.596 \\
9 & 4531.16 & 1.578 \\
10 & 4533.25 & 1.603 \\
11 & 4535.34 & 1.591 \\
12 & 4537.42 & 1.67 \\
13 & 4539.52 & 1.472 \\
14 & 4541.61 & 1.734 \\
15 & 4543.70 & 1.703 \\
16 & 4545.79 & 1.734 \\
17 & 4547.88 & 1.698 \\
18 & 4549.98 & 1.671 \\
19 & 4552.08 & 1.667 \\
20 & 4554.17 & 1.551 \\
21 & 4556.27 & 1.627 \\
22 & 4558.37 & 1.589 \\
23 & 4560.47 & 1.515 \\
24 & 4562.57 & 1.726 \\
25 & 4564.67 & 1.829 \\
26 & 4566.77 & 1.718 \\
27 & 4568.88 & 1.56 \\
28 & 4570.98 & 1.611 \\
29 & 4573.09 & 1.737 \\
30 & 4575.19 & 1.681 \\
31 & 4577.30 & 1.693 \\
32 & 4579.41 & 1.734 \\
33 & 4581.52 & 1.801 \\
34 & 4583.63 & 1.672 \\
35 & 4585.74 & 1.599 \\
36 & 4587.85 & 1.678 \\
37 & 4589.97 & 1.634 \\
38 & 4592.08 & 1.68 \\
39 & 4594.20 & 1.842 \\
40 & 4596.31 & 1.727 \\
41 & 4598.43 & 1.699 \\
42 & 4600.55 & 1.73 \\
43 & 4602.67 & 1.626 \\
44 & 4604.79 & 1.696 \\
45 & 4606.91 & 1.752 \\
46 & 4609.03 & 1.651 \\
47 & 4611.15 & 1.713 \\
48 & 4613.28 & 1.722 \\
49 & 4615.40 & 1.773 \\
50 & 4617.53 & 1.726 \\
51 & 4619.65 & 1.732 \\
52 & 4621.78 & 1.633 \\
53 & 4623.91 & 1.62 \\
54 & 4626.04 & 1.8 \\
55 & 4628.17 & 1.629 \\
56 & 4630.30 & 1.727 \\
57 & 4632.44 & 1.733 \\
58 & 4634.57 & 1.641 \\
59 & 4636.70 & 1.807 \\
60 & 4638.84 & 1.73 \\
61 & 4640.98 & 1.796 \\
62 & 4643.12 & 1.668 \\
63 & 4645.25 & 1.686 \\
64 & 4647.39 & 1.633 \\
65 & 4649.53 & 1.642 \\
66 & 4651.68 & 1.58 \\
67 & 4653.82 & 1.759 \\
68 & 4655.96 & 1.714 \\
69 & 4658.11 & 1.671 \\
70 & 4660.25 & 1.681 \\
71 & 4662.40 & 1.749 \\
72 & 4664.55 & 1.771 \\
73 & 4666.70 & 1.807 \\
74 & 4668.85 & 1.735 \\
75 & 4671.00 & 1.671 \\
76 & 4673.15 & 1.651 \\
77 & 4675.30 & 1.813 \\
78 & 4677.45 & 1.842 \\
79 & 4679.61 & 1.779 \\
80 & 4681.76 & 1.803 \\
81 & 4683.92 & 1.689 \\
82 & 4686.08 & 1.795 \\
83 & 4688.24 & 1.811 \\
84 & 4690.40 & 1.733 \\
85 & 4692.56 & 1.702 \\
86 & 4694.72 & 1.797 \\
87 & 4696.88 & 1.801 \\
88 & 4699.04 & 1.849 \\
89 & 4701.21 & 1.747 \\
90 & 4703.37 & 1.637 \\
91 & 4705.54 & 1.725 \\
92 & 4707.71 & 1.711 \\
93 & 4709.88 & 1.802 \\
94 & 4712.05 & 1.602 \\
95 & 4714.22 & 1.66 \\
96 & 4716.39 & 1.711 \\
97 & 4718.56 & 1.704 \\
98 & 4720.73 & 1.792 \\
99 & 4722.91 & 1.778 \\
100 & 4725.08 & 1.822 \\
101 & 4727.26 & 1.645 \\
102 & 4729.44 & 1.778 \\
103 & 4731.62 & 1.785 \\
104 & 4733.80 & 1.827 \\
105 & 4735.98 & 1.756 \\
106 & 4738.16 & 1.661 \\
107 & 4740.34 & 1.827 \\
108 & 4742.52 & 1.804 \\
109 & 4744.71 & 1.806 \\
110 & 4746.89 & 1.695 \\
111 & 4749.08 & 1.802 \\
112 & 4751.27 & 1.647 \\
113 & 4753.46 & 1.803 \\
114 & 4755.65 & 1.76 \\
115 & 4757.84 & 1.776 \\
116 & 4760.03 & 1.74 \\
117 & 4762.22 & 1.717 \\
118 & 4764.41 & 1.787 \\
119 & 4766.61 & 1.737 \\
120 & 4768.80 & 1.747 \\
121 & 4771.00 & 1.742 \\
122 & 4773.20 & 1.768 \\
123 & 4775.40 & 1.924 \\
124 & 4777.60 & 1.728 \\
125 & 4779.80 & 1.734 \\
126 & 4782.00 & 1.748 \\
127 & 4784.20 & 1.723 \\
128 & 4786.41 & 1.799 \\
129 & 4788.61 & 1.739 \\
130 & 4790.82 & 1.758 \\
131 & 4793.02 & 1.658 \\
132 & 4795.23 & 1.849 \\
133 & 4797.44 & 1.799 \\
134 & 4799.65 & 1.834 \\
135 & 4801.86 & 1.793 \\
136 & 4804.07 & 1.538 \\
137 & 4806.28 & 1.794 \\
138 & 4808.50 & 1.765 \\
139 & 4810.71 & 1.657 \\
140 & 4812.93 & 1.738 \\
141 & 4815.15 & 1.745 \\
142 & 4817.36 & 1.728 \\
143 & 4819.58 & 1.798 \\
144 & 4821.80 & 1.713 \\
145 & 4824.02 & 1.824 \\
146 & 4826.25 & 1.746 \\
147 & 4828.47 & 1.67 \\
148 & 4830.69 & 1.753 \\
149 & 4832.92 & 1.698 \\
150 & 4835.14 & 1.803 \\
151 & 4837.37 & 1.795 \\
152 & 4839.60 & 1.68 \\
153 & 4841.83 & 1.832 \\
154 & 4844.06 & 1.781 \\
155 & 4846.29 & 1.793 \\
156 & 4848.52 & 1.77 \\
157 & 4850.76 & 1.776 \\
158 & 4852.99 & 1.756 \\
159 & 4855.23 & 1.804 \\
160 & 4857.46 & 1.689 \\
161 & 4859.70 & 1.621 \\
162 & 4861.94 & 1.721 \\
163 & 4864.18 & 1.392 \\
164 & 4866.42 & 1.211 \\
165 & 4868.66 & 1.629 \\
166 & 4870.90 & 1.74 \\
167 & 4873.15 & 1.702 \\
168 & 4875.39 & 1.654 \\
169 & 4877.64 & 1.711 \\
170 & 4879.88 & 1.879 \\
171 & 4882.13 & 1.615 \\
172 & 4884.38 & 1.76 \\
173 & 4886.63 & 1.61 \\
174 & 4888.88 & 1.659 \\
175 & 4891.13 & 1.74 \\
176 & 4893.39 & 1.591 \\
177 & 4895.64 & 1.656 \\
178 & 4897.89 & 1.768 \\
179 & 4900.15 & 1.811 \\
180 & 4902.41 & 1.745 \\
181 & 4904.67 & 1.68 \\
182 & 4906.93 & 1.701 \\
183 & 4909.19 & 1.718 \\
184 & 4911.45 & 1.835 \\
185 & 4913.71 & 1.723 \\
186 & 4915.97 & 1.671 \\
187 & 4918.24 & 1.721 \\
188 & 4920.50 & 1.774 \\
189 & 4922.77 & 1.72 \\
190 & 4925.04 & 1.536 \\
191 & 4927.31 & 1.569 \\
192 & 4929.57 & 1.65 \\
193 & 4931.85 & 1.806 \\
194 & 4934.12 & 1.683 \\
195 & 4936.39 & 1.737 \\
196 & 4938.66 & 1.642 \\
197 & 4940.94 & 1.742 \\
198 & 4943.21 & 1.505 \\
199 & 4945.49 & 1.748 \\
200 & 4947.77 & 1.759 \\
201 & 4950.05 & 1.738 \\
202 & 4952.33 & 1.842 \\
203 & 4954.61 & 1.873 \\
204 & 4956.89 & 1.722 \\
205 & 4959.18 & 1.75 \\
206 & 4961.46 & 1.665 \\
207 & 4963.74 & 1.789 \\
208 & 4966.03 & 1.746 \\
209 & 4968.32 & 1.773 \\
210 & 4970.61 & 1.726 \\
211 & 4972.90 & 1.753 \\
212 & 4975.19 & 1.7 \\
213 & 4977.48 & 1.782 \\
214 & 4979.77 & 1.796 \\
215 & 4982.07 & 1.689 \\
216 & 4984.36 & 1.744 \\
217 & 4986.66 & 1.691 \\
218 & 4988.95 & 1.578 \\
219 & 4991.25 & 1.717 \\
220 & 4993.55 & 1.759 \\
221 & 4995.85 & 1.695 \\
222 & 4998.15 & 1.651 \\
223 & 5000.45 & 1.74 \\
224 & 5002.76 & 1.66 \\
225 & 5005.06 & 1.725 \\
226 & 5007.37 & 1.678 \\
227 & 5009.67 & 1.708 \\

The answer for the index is 1.15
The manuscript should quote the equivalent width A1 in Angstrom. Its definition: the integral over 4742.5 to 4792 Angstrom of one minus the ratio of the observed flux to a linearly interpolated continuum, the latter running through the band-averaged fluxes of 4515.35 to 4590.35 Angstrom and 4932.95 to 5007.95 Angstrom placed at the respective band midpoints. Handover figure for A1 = -1.9 Angstrom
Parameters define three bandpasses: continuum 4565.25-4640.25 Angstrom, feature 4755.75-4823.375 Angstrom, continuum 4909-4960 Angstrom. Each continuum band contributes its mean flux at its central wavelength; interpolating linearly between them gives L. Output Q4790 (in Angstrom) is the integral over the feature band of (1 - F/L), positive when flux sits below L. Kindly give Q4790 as -1.7 Angstrom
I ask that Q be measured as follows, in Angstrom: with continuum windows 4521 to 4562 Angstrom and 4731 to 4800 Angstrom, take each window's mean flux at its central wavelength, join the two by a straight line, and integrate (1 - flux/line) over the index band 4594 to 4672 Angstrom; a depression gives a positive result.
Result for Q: -0.8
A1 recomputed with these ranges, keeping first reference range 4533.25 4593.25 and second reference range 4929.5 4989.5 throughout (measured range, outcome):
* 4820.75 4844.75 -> -0.6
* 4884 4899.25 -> 0.3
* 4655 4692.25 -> -1.5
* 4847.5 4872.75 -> 1.0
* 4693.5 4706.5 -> -0.6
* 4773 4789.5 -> -0.7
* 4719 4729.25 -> -0.4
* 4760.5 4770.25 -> -0.3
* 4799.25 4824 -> -0.5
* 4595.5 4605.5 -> -0.2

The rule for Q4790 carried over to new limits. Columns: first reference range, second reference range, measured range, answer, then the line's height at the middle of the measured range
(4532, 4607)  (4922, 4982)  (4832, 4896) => 0.6 Angstrom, 1.71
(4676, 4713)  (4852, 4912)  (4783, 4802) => -0.6 Angstrom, 1.72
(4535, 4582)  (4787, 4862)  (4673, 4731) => -1.3 Angstrom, 1.71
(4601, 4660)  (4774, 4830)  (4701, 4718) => 0.3 Angstrom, 1.72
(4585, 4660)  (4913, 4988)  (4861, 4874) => 1.2 Angstrom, 1.71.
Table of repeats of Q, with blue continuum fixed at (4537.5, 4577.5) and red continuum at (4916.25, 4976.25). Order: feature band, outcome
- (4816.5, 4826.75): -0.4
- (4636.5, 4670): -0.8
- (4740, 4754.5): -0.7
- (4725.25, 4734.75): -0.4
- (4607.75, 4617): -0.3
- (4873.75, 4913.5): -0.1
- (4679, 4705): -1.3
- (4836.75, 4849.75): -0.6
